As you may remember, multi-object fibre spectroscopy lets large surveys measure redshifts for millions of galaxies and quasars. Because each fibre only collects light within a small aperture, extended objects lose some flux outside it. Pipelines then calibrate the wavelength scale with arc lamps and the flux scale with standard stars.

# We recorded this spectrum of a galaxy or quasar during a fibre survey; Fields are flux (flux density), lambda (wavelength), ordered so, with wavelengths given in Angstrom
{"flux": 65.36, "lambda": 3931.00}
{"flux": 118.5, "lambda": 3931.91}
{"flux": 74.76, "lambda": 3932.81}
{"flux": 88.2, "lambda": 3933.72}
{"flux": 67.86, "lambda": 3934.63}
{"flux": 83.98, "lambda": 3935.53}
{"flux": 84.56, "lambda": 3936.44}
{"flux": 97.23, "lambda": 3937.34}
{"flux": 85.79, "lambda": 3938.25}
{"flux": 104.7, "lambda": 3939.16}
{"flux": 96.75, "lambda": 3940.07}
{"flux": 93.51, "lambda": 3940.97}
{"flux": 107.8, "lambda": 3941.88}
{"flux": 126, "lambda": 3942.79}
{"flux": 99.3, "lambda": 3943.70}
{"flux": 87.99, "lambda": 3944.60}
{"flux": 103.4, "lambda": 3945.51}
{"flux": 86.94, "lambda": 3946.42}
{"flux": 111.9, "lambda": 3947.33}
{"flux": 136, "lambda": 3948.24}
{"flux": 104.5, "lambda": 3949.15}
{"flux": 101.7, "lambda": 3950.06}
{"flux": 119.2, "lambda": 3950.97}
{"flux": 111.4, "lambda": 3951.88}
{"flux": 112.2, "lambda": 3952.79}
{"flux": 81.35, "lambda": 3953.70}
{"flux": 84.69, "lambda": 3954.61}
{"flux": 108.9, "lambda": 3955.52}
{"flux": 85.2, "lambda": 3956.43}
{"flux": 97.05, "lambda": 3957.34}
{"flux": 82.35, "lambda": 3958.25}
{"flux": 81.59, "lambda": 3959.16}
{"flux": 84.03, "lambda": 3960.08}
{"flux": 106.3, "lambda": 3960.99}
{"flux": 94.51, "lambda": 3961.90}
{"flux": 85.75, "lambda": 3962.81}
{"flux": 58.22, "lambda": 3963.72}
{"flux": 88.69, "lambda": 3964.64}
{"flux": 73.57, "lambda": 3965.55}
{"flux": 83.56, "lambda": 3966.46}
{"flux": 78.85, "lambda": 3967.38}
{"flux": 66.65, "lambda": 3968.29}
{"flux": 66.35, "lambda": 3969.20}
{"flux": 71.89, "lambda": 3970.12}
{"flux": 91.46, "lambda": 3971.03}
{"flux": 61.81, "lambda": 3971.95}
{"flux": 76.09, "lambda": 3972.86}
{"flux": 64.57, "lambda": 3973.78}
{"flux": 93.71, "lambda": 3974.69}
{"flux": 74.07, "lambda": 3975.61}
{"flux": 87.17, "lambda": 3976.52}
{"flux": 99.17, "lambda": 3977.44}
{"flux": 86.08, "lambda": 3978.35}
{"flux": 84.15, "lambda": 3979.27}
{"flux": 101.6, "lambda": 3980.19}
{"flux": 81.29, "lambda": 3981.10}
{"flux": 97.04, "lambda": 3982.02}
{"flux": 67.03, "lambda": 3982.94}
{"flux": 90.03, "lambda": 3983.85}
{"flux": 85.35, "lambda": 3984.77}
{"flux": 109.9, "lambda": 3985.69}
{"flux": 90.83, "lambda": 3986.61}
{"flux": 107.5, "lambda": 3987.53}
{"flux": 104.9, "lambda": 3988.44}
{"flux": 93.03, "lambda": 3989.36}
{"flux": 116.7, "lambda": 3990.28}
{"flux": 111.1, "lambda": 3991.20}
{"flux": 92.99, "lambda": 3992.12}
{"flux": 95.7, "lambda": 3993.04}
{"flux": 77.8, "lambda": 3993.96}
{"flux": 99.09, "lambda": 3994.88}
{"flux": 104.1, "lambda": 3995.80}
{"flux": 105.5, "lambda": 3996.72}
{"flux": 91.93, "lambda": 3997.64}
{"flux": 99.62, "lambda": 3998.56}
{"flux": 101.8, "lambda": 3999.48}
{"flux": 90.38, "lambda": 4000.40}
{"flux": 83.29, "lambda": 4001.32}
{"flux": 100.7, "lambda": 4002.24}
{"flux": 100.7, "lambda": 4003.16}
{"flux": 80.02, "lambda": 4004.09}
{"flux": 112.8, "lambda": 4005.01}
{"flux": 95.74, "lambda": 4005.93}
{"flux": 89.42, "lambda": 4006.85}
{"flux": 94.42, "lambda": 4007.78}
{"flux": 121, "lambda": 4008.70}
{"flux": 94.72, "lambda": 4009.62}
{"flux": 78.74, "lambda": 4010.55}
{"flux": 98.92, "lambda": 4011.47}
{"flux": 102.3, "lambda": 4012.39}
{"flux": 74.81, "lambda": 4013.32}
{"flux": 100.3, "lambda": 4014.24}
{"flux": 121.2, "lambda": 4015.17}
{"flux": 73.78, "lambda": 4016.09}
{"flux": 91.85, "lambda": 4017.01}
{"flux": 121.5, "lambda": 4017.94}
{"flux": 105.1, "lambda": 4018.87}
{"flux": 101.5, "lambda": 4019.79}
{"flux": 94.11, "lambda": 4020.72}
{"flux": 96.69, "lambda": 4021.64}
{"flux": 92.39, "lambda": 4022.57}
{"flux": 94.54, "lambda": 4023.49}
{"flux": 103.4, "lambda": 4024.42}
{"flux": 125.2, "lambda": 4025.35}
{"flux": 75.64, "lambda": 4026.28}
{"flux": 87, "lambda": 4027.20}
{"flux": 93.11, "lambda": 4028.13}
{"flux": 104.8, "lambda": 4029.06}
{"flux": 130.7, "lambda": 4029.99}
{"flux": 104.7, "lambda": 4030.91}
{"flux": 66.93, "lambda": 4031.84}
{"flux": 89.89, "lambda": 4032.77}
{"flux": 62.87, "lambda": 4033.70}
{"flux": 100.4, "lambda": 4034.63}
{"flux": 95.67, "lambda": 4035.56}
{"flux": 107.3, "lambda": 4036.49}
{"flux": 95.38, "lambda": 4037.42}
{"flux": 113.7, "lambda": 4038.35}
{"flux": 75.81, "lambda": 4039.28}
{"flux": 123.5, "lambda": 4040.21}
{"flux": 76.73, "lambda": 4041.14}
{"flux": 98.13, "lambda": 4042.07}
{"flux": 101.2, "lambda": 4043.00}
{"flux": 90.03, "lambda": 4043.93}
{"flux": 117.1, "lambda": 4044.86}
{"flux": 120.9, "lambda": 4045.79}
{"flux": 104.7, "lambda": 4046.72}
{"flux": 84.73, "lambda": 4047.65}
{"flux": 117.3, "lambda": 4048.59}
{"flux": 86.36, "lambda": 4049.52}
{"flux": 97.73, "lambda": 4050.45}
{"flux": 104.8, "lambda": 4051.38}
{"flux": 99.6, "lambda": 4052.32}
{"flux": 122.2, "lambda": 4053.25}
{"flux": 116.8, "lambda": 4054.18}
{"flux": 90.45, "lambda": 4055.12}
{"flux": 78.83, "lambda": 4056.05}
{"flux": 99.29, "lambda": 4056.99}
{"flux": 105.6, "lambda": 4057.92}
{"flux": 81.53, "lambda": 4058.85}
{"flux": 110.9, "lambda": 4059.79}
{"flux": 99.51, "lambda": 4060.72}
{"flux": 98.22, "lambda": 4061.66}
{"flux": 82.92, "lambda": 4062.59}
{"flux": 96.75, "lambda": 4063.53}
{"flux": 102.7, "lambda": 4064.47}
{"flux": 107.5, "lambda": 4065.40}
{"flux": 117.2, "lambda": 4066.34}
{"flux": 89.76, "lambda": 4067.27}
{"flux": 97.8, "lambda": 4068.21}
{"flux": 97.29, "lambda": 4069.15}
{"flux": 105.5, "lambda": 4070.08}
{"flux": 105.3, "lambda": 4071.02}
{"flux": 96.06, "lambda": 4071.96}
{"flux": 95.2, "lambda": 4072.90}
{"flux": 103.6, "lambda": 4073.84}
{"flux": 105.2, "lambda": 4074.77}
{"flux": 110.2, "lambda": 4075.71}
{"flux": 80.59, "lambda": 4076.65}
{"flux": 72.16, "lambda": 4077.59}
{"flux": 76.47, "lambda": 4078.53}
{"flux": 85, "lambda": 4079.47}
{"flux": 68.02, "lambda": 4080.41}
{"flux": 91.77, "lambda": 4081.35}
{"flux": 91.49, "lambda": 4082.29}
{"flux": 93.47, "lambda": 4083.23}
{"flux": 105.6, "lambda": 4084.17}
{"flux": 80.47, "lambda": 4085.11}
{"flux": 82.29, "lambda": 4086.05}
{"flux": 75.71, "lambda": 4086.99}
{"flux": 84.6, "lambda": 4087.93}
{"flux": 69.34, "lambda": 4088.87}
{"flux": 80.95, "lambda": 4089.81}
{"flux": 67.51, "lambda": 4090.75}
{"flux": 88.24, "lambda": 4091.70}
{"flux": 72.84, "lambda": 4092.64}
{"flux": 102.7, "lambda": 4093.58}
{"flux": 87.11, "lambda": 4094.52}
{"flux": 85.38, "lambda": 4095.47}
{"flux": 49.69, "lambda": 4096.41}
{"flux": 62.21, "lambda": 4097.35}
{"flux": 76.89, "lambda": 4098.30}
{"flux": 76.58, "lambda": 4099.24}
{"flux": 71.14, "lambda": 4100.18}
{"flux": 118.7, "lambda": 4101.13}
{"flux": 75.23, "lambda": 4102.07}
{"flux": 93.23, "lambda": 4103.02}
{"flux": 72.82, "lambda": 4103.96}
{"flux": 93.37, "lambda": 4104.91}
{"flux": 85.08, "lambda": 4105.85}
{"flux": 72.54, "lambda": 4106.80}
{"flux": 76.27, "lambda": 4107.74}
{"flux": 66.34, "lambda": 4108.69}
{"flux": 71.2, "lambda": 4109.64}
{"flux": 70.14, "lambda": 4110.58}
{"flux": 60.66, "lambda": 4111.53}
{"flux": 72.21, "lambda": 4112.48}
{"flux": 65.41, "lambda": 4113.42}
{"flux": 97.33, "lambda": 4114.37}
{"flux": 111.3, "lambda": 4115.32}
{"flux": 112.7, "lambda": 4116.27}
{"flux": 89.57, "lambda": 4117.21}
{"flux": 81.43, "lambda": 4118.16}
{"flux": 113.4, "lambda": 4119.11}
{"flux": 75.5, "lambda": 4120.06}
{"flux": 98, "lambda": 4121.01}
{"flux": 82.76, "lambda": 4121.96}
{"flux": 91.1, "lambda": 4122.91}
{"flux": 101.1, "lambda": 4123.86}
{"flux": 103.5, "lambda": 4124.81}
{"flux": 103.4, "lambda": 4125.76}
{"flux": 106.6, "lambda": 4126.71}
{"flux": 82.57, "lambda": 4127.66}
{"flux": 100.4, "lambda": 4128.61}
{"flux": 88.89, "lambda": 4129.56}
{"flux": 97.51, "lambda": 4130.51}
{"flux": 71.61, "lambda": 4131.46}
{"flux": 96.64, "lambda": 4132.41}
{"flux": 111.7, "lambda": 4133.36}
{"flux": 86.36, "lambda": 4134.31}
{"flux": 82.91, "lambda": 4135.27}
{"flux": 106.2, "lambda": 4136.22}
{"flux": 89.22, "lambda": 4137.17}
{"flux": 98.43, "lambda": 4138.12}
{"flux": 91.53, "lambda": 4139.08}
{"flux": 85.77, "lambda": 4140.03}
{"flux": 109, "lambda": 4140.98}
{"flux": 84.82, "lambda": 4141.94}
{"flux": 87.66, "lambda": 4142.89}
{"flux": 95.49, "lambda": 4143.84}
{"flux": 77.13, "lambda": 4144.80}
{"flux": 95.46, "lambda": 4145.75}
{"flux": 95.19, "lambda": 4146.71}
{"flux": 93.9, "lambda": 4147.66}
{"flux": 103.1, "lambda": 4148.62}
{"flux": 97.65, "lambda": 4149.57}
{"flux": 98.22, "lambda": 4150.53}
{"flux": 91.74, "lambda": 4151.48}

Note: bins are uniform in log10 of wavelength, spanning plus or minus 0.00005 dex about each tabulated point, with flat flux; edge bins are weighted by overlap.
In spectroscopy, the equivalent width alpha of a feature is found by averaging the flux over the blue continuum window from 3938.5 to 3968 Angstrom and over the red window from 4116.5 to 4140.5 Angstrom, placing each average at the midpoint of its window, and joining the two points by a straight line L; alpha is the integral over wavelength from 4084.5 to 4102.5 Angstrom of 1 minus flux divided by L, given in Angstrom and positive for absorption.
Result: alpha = 2.8 Angstrom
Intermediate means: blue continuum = 95.9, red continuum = 93.7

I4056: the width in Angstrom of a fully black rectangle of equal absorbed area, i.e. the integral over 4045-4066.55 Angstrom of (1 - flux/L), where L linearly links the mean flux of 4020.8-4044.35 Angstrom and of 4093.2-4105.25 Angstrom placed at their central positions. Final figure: -2.4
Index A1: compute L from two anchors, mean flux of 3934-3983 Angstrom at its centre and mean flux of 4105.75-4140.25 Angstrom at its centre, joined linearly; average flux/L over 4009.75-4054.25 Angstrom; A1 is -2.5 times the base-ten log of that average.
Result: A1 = -0.10 mag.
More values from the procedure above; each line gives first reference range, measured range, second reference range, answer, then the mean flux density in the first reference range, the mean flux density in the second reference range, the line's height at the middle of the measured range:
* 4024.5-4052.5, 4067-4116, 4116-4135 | 0.14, 98.4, 94.4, 96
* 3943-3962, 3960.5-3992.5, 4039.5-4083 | 0.14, 99.5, 97.8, 99.1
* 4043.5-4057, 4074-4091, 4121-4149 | 0.16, 102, 93.8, 99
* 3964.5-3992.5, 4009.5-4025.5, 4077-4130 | -0.14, 87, 84.5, 86.2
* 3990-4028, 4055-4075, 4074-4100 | -0.14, 97.4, 82.5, 86.7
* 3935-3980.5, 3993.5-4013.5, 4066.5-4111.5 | -0.08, 91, 84.6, 88.8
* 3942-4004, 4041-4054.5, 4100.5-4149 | -0.13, 92.5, 90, 91.3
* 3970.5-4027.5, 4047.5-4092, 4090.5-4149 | -0.04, 94.3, 87.7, 90.4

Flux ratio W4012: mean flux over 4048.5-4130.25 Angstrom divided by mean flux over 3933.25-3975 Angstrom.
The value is 0.99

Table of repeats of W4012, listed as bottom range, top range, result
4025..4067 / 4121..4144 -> 0.95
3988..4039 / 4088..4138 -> 0.88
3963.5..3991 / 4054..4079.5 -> 1.13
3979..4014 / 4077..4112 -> 0.84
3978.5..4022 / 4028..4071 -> 1.03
